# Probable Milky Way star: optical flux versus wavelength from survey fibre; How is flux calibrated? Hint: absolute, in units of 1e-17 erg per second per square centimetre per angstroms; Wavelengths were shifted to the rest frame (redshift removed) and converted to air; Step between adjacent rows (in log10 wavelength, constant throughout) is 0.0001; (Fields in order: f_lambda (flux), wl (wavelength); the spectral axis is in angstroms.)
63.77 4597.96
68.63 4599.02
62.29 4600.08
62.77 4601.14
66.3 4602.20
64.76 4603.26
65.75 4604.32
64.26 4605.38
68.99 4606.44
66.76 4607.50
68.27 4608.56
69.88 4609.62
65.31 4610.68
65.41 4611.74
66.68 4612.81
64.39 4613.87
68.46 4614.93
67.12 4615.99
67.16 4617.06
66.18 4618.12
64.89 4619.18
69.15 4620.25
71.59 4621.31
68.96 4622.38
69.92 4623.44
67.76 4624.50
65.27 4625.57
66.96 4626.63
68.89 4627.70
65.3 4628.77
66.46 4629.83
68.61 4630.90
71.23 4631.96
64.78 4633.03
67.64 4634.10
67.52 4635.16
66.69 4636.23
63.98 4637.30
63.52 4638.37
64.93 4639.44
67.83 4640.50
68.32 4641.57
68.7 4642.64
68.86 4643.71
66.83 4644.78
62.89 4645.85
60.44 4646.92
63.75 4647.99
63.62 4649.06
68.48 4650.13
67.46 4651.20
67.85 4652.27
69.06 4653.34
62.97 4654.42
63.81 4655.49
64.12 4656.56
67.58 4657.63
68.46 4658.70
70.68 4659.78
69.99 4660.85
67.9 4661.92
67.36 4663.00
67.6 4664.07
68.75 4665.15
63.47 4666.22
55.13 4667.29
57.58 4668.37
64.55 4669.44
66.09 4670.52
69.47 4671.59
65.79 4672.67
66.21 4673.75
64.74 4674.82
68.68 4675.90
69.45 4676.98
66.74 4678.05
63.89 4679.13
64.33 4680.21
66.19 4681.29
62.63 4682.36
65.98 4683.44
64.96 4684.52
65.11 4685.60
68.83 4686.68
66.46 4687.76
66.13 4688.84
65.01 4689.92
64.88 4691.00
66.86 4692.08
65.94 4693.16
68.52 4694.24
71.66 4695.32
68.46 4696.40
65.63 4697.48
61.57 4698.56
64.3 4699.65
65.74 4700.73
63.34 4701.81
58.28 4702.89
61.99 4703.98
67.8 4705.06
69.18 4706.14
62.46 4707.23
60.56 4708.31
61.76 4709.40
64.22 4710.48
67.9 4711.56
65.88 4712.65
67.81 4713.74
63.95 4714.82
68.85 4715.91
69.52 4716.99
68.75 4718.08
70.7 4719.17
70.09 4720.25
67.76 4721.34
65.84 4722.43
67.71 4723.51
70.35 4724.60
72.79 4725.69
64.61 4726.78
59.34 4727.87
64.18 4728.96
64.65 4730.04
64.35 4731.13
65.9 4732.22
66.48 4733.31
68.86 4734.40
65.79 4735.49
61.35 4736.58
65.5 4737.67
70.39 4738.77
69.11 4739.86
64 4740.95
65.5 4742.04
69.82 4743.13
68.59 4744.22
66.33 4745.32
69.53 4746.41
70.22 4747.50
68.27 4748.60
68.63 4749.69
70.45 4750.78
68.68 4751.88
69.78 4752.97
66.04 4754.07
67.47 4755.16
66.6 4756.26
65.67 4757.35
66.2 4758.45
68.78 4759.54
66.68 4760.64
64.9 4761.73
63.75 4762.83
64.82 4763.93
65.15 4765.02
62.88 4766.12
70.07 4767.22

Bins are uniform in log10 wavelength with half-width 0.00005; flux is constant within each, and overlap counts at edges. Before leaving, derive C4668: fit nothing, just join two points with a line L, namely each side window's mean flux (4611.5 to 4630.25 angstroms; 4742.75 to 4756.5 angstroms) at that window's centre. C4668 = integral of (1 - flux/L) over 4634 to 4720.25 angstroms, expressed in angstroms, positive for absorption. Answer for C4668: 2.41 angstroms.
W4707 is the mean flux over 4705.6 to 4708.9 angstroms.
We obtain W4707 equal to 63.9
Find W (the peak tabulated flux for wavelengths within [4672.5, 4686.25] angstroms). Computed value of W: 69.45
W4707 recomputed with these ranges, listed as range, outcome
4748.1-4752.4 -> 69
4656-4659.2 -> 66.8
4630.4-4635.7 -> 68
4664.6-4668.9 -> 61.2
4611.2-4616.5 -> 66.4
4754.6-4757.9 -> 66.6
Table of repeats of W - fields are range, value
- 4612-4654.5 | 71.59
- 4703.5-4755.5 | 72.79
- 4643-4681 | 70.68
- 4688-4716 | 71.66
